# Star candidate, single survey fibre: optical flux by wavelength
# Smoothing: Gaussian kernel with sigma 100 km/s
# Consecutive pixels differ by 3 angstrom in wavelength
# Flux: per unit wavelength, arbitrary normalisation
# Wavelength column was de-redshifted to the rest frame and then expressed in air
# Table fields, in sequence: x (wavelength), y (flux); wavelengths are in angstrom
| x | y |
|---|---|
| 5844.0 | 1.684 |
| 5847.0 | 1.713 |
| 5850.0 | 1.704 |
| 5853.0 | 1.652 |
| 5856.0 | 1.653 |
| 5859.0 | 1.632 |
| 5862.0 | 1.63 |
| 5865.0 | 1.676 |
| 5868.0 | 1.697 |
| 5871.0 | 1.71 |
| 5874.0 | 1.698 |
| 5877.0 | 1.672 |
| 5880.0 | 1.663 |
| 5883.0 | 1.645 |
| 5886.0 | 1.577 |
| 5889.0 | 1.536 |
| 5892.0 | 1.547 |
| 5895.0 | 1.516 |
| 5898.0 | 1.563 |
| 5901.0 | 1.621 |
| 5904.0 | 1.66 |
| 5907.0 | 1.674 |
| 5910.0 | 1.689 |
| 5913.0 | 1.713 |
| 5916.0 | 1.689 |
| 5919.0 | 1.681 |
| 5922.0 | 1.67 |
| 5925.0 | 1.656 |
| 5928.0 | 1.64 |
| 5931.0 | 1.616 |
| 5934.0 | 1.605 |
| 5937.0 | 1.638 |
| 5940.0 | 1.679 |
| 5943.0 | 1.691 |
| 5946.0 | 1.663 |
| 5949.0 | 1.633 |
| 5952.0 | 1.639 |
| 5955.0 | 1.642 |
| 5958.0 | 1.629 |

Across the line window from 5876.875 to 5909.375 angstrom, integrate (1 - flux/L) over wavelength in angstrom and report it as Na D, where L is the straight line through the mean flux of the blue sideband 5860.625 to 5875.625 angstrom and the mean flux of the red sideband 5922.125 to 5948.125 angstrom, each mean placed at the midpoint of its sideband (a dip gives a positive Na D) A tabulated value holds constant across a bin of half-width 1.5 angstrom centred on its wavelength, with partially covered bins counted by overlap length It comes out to 1.2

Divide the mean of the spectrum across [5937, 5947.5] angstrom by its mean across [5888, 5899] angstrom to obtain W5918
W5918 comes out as 1.1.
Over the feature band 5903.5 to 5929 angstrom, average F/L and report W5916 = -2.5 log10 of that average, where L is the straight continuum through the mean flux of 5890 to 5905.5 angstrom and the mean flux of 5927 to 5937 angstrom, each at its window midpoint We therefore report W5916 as -0.05 mag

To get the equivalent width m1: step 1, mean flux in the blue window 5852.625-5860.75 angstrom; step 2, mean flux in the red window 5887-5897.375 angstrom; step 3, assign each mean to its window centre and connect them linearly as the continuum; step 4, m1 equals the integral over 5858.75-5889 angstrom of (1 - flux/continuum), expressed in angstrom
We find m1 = -1.2 angstrom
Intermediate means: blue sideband 1.64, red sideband 1.54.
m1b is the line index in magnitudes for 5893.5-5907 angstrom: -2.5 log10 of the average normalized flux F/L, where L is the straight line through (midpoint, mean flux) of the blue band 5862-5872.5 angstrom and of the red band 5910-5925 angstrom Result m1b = 0.06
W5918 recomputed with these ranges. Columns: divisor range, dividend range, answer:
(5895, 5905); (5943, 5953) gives 1.03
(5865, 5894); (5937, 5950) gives 1.02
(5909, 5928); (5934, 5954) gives 0.98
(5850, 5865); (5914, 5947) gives 1.00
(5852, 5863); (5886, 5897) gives 0.94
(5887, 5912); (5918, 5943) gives 1.03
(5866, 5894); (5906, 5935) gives 1.02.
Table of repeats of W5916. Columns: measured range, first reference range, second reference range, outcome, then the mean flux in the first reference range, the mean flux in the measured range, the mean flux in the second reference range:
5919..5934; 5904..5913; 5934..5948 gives 0.02 mag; 1.68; 1.64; 1.66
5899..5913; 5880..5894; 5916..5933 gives -0.03 mag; 1.58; 1.66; 1.65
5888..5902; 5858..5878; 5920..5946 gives 0.07 mag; 1.67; 1.56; 1.65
